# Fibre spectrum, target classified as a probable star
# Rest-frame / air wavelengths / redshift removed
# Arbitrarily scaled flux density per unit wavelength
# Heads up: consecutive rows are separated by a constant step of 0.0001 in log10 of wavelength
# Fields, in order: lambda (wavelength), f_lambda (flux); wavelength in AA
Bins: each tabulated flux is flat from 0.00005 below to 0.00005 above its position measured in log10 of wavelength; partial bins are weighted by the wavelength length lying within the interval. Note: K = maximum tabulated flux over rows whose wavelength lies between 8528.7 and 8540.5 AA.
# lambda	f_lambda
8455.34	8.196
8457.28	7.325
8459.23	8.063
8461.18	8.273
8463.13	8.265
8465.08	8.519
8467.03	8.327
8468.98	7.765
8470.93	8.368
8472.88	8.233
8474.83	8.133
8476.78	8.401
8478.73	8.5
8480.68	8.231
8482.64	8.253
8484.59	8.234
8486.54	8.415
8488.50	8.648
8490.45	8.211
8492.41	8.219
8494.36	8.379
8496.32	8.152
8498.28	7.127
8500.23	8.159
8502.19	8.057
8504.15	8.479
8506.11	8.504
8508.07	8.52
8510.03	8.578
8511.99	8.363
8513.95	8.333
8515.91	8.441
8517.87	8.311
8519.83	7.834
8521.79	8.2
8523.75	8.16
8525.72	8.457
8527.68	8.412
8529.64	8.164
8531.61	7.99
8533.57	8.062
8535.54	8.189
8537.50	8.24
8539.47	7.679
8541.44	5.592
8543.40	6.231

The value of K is 8.24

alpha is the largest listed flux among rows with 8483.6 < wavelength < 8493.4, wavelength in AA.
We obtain 8.648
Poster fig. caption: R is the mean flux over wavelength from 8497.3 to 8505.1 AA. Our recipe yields 7.95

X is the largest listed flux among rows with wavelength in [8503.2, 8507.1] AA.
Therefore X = 8.504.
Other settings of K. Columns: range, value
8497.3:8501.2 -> 8.159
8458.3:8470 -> 8.519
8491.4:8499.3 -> 8.379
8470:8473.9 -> 8.368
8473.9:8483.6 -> 8.5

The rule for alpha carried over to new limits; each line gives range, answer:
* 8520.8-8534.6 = 8.457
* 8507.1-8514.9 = 8.578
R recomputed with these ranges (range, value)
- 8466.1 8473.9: 8.17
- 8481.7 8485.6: 8.26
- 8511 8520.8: 8.26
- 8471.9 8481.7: 8.3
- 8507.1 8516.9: 8.45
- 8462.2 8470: 8.22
